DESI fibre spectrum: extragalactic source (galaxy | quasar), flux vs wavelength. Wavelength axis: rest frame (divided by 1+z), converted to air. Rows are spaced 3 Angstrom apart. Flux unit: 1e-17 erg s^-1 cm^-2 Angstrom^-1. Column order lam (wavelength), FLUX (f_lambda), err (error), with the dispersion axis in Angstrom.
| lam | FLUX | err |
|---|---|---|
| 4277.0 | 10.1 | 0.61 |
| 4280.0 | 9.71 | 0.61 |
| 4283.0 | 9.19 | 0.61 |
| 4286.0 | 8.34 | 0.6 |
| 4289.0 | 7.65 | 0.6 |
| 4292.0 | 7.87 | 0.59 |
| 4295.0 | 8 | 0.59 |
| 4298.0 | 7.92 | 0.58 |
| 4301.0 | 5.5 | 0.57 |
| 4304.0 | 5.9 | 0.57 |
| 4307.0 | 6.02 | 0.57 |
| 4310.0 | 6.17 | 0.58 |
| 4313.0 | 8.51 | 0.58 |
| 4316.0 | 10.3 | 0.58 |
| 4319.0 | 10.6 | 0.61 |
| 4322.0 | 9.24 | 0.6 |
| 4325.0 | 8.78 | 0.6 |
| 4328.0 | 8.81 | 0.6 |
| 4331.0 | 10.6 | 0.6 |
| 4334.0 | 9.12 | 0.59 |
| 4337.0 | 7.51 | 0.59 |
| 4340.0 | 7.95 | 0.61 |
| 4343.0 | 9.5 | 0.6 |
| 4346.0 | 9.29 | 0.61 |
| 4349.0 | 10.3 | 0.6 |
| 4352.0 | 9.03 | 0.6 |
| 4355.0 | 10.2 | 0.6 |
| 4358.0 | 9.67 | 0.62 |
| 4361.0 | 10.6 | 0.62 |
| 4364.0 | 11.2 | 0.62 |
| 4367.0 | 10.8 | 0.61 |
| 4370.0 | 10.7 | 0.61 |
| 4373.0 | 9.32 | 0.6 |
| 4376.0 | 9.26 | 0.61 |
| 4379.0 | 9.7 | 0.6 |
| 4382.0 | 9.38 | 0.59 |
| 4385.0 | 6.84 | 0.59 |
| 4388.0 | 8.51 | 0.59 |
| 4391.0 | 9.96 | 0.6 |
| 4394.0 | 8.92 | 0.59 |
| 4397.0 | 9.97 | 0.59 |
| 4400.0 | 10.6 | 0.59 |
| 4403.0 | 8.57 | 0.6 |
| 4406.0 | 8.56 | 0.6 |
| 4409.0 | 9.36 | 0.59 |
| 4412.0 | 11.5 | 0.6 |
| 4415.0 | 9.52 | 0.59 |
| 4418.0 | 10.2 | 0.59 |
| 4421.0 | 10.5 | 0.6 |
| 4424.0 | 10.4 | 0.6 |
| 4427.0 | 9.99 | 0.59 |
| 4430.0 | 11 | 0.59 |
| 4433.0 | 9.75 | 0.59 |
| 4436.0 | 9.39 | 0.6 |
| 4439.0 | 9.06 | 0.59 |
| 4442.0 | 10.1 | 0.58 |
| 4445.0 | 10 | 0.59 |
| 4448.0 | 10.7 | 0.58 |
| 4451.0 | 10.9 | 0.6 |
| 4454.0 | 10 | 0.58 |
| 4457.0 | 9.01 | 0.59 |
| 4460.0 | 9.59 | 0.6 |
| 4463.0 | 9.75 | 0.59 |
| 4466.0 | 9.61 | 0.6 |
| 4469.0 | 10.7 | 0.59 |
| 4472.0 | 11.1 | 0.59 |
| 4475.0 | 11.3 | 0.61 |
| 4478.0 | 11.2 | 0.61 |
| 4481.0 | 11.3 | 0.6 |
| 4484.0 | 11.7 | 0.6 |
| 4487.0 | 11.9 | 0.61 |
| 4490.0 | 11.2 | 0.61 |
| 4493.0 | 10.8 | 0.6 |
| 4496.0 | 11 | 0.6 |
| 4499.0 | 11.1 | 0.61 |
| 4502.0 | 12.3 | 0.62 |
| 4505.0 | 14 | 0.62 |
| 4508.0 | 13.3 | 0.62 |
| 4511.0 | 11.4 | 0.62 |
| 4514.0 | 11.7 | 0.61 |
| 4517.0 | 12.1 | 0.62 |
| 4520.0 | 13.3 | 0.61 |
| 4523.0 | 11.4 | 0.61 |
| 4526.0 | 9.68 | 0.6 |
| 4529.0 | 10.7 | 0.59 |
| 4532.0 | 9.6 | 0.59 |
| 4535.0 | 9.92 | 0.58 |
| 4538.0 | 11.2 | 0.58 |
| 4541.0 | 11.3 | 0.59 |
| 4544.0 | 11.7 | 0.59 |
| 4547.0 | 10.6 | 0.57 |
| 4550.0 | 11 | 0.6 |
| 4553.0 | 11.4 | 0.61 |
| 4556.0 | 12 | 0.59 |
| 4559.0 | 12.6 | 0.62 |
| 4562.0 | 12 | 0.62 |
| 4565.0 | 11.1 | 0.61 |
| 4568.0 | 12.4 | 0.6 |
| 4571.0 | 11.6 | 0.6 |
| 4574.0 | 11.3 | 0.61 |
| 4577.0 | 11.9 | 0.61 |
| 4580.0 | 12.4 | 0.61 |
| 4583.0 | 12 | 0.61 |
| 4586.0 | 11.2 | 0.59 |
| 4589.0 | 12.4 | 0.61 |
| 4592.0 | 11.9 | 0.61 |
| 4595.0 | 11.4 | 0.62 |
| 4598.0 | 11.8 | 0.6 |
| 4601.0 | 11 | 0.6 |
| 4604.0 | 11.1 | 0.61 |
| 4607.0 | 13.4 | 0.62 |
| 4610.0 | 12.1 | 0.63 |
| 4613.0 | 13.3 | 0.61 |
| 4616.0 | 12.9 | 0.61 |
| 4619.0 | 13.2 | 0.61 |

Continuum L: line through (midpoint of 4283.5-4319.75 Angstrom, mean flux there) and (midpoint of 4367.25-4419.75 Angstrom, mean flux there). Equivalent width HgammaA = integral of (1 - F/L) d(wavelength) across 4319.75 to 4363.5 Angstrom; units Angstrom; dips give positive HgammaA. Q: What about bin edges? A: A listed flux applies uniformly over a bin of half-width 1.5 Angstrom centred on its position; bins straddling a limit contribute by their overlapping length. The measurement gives -4.64 Angstrom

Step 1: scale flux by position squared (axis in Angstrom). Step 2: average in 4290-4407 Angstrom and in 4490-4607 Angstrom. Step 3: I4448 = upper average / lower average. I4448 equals 1.41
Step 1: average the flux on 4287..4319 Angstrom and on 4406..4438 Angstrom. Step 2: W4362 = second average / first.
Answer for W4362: 1.33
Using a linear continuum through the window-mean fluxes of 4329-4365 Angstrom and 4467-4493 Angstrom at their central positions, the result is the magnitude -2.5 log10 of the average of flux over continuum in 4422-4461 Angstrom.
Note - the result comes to 0.08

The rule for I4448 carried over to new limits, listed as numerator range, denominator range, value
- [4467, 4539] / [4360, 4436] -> 1.22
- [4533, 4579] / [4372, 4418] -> 1.32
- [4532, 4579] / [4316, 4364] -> 1.32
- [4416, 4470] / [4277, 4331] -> 1.29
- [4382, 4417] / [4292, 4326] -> 1.23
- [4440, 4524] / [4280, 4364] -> 1.38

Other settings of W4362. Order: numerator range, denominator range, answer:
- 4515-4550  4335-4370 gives 1.14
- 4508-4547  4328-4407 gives 1.19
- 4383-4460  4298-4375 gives 1.08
